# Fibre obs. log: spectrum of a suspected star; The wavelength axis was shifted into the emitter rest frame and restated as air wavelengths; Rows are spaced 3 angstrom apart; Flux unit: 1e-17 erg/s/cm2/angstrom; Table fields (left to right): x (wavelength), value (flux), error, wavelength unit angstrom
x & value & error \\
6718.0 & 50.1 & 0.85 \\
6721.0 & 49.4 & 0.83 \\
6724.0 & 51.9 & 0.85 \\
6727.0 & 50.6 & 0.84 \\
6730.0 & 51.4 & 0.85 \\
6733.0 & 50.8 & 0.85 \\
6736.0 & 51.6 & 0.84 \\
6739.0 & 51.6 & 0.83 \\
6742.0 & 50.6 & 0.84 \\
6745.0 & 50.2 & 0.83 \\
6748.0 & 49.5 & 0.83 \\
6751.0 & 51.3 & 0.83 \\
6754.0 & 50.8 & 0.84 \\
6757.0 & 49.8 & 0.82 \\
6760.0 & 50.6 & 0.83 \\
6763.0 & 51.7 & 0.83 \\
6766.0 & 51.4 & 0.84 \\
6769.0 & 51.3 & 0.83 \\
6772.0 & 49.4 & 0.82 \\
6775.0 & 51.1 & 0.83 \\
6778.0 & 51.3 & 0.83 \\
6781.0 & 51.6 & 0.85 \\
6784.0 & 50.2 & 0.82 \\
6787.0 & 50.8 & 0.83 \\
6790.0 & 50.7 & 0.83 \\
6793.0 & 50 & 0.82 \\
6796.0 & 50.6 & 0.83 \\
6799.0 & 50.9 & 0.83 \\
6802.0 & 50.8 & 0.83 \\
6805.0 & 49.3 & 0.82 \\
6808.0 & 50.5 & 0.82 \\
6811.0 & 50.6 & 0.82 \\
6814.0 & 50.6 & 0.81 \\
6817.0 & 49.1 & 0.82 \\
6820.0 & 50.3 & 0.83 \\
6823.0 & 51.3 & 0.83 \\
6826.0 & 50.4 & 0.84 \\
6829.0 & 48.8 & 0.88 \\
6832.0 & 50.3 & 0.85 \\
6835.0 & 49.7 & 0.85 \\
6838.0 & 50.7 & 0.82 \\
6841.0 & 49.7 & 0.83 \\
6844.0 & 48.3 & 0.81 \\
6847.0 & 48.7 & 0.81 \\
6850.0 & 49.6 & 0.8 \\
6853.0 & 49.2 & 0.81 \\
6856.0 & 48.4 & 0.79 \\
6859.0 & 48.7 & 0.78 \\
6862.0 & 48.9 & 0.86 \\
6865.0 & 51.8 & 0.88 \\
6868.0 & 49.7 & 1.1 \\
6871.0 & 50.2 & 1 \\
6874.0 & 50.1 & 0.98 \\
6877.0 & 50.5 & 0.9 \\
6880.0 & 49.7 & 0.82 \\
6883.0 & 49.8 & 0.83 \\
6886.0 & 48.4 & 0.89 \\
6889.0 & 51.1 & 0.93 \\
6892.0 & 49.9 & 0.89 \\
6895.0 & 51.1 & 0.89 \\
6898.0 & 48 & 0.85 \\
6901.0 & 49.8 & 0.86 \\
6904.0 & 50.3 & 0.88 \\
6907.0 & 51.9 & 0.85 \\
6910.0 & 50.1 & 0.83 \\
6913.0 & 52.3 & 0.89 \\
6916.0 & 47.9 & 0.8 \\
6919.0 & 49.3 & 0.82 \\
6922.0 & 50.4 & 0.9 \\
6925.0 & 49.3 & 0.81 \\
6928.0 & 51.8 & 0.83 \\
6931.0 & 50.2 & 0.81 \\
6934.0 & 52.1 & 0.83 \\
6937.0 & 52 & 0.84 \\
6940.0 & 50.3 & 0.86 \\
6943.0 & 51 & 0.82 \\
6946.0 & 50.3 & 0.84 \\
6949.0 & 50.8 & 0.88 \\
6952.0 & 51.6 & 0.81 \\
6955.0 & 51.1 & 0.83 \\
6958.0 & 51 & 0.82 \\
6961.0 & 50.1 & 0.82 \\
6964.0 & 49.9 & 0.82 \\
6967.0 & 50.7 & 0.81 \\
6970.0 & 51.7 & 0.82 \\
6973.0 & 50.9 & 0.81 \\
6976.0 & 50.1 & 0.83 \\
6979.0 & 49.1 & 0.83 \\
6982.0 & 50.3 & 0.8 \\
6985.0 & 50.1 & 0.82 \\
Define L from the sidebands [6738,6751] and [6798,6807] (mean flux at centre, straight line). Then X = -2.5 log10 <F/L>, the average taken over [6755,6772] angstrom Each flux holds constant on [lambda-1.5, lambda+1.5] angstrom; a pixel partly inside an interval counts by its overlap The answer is -0.008 mag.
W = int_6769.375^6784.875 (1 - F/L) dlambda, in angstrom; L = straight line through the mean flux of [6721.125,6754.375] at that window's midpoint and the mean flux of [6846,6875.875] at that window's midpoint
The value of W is -0.1 angstrom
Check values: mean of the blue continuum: 50.9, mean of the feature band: 50.8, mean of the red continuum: 49.6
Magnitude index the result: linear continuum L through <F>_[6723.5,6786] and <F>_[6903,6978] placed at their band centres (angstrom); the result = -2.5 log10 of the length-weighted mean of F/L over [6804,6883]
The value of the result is 0.02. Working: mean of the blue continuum 50.9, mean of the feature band 49.8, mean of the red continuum 50.7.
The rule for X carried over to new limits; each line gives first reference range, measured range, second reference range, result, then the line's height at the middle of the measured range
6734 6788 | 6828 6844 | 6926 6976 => 0.02 mag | 50.9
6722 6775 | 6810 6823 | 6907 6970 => 0.01 mag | 50.8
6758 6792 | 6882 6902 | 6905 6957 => 0.02 mag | 50.8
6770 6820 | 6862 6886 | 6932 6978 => 0.01 mag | 50.7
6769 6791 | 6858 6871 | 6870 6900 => 0.00 mag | 50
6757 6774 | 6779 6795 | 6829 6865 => -0.01 mag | 50.4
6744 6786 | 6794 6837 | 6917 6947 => 0.01 mag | 50.7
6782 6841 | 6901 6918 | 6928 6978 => 0.01 mag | 50.7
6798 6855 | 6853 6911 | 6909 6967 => 0.01 mag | 50.3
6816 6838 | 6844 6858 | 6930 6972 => 0.03 mag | 50.2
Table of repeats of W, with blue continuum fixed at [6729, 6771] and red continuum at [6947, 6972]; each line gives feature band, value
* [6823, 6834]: 0.2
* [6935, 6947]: 0.0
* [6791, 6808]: 0.2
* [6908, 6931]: 0.3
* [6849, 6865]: 0.5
